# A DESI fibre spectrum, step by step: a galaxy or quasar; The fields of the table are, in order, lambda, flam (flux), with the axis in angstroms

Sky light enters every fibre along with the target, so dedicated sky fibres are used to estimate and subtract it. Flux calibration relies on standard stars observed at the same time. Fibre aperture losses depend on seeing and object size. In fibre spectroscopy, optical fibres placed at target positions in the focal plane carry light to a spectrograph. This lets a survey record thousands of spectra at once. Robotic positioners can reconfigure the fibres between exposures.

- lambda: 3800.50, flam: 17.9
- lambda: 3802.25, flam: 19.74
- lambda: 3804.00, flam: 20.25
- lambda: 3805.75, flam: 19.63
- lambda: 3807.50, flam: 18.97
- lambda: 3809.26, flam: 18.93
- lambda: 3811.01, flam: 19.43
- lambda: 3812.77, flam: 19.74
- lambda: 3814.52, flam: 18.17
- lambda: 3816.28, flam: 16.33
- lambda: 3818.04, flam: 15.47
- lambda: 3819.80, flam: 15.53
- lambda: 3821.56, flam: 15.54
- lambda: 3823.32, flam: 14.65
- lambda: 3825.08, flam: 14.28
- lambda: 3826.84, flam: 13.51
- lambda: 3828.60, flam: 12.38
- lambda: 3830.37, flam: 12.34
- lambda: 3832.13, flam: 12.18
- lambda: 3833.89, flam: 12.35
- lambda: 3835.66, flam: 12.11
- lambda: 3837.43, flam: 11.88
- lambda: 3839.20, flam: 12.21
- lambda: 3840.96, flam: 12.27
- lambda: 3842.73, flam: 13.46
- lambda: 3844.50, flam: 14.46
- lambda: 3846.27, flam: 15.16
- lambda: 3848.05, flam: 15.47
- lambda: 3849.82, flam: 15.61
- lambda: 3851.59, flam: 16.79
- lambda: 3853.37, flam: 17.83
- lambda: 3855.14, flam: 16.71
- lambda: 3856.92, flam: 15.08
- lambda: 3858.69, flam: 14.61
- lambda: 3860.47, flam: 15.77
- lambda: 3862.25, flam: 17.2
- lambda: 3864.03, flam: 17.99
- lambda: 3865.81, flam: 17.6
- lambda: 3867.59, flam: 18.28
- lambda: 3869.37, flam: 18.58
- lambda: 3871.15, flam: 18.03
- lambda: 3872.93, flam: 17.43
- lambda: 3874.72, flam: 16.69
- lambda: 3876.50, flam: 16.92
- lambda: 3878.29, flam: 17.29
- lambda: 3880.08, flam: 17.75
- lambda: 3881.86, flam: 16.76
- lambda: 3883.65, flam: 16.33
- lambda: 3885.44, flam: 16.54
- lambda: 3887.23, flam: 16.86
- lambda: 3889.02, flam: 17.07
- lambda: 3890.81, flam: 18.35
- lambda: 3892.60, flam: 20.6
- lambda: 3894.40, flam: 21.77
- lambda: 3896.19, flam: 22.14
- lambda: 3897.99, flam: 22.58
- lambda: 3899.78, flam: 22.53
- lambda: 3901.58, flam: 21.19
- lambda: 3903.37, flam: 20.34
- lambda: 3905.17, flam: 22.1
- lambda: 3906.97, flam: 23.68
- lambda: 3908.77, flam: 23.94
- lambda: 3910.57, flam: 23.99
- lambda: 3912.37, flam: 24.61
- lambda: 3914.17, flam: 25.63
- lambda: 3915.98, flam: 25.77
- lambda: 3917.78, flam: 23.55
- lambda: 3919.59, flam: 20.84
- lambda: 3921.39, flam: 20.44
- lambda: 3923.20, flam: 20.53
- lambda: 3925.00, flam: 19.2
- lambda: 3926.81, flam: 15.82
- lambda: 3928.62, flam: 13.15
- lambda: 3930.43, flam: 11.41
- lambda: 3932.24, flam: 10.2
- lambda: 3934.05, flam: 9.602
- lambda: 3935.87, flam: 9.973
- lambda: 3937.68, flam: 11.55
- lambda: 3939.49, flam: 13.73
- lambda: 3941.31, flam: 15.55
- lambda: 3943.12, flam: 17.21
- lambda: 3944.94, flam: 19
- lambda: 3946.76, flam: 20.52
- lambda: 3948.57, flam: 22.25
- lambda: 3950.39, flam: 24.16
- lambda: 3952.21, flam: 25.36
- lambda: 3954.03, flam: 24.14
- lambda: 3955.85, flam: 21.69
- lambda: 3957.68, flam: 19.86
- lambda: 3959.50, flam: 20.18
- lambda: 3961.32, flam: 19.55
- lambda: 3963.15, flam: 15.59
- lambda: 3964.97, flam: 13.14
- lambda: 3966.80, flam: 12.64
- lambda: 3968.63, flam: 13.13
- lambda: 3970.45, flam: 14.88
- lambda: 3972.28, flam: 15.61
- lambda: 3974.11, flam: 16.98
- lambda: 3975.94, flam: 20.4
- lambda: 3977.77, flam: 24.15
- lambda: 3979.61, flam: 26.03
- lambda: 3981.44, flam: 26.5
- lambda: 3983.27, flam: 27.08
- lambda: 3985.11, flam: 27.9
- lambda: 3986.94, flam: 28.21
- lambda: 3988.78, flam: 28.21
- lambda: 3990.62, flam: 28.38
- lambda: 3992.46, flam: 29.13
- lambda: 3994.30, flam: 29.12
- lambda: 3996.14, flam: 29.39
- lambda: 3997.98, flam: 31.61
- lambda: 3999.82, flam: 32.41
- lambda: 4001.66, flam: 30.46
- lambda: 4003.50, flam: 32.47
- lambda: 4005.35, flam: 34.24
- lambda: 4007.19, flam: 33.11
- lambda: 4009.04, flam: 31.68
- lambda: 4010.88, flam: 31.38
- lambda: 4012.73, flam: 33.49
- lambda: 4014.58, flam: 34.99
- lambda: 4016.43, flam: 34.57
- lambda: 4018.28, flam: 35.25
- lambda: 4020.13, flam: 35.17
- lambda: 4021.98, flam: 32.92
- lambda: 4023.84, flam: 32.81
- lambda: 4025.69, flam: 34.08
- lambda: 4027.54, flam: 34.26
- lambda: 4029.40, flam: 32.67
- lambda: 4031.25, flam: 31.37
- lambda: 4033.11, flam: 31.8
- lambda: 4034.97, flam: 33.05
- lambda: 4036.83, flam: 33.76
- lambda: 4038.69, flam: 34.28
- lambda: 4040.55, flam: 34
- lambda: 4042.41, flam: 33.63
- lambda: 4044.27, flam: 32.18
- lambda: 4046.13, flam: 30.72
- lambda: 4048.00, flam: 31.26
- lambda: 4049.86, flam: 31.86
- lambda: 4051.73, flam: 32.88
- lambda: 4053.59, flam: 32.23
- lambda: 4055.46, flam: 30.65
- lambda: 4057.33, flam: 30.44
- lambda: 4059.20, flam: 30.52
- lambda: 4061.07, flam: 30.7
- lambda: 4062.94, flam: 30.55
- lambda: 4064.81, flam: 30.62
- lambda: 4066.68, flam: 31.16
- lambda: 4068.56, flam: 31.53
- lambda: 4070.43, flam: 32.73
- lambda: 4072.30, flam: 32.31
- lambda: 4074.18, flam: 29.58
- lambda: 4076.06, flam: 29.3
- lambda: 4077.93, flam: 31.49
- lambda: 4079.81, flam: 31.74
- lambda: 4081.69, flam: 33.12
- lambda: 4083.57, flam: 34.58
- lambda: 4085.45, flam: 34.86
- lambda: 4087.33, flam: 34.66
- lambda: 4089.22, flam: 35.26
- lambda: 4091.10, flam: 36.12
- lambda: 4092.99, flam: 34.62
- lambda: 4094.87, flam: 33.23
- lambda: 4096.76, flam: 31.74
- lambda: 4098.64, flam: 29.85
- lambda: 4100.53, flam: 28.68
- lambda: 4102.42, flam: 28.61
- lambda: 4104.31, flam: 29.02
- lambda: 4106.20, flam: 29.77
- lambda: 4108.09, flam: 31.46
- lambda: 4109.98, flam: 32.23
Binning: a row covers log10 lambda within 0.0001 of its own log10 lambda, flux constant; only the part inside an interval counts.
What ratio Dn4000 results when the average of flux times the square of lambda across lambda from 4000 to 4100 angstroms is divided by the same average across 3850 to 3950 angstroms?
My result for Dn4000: 1.92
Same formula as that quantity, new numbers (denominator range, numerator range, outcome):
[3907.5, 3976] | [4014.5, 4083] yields 1.86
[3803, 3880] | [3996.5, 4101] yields 2.26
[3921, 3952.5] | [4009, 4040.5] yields 2.13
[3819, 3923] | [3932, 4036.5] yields 1.51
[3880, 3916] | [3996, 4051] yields 1.67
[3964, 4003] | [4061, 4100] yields 1.40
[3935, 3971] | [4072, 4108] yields 1.93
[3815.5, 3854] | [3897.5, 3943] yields 1.39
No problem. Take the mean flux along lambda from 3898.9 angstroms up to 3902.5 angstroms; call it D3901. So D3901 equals 21.9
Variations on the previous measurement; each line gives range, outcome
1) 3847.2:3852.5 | 16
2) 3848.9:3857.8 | 16.4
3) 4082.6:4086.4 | 34.7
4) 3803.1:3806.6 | 20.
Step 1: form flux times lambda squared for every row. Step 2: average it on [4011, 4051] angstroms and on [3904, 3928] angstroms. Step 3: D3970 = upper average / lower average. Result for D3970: 1.59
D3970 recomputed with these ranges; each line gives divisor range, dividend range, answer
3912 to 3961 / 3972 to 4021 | 1.62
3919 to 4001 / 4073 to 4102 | 1.69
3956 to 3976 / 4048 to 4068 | 1.97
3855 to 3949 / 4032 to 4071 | 1.87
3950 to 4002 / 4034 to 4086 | 1.43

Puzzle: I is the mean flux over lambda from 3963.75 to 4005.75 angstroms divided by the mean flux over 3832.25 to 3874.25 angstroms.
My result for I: 1.6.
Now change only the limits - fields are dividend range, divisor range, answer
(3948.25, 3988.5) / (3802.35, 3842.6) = 1.36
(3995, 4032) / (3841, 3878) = 2.01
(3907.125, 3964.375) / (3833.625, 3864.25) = 1.28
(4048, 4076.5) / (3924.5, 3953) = 1.94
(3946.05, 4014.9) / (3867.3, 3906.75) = 1.31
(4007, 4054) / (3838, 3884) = 2.04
